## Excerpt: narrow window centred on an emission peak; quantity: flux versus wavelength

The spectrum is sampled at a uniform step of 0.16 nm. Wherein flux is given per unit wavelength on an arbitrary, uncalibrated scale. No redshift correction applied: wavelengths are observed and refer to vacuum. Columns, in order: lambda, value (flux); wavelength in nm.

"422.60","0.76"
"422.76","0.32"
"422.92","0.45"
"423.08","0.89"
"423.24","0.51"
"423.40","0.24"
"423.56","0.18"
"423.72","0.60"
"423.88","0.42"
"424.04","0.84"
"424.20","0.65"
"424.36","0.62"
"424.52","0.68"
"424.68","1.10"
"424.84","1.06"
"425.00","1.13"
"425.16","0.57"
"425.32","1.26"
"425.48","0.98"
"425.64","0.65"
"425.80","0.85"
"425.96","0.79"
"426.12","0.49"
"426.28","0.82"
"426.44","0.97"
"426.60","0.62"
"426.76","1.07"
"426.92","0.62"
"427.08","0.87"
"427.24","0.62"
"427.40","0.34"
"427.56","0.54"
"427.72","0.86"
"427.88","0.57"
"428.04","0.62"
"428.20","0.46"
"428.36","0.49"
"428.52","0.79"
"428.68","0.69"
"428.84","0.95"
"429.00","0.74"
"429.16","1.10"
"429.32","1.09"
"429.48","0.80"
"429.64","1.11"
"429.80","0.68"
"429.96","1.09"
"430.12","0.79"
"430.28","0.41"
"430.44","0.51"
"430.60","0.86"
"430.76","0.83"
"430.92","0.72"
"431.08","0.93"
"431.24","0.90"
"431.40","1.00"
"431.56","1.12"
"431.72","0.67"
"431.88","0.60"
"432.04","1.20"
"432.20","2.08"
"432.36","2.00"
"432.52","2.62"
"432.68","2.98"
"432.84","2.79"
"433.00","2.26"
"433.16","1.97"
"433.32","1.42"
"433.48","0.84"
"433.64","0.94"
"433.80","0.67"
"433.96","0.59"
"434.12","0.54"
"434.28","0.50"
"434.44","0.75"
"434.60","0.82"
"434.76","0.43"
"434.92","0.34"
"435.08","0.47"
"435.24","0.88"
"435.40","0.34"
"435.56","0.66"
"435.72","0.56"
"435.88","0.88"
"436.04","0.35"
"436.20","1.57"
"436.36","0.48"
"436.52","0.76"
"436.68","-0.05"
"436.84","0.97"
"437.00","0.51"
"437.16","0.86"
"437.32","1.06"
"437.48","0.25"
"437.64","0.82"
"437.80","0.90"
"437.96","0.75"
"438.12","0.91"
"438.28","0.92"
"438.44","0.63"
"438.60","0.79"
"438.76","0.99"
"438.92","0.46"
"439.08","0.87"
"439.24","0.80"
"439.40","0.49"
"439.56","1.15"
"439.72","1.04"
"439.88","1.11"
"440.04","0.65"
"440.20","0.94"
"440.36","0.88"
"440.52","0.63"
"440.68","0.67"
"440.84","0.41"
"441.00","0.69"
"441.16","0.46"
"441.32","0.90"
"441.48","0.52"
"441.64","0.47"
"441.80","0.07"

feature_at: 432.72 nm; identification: [O II] 3727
